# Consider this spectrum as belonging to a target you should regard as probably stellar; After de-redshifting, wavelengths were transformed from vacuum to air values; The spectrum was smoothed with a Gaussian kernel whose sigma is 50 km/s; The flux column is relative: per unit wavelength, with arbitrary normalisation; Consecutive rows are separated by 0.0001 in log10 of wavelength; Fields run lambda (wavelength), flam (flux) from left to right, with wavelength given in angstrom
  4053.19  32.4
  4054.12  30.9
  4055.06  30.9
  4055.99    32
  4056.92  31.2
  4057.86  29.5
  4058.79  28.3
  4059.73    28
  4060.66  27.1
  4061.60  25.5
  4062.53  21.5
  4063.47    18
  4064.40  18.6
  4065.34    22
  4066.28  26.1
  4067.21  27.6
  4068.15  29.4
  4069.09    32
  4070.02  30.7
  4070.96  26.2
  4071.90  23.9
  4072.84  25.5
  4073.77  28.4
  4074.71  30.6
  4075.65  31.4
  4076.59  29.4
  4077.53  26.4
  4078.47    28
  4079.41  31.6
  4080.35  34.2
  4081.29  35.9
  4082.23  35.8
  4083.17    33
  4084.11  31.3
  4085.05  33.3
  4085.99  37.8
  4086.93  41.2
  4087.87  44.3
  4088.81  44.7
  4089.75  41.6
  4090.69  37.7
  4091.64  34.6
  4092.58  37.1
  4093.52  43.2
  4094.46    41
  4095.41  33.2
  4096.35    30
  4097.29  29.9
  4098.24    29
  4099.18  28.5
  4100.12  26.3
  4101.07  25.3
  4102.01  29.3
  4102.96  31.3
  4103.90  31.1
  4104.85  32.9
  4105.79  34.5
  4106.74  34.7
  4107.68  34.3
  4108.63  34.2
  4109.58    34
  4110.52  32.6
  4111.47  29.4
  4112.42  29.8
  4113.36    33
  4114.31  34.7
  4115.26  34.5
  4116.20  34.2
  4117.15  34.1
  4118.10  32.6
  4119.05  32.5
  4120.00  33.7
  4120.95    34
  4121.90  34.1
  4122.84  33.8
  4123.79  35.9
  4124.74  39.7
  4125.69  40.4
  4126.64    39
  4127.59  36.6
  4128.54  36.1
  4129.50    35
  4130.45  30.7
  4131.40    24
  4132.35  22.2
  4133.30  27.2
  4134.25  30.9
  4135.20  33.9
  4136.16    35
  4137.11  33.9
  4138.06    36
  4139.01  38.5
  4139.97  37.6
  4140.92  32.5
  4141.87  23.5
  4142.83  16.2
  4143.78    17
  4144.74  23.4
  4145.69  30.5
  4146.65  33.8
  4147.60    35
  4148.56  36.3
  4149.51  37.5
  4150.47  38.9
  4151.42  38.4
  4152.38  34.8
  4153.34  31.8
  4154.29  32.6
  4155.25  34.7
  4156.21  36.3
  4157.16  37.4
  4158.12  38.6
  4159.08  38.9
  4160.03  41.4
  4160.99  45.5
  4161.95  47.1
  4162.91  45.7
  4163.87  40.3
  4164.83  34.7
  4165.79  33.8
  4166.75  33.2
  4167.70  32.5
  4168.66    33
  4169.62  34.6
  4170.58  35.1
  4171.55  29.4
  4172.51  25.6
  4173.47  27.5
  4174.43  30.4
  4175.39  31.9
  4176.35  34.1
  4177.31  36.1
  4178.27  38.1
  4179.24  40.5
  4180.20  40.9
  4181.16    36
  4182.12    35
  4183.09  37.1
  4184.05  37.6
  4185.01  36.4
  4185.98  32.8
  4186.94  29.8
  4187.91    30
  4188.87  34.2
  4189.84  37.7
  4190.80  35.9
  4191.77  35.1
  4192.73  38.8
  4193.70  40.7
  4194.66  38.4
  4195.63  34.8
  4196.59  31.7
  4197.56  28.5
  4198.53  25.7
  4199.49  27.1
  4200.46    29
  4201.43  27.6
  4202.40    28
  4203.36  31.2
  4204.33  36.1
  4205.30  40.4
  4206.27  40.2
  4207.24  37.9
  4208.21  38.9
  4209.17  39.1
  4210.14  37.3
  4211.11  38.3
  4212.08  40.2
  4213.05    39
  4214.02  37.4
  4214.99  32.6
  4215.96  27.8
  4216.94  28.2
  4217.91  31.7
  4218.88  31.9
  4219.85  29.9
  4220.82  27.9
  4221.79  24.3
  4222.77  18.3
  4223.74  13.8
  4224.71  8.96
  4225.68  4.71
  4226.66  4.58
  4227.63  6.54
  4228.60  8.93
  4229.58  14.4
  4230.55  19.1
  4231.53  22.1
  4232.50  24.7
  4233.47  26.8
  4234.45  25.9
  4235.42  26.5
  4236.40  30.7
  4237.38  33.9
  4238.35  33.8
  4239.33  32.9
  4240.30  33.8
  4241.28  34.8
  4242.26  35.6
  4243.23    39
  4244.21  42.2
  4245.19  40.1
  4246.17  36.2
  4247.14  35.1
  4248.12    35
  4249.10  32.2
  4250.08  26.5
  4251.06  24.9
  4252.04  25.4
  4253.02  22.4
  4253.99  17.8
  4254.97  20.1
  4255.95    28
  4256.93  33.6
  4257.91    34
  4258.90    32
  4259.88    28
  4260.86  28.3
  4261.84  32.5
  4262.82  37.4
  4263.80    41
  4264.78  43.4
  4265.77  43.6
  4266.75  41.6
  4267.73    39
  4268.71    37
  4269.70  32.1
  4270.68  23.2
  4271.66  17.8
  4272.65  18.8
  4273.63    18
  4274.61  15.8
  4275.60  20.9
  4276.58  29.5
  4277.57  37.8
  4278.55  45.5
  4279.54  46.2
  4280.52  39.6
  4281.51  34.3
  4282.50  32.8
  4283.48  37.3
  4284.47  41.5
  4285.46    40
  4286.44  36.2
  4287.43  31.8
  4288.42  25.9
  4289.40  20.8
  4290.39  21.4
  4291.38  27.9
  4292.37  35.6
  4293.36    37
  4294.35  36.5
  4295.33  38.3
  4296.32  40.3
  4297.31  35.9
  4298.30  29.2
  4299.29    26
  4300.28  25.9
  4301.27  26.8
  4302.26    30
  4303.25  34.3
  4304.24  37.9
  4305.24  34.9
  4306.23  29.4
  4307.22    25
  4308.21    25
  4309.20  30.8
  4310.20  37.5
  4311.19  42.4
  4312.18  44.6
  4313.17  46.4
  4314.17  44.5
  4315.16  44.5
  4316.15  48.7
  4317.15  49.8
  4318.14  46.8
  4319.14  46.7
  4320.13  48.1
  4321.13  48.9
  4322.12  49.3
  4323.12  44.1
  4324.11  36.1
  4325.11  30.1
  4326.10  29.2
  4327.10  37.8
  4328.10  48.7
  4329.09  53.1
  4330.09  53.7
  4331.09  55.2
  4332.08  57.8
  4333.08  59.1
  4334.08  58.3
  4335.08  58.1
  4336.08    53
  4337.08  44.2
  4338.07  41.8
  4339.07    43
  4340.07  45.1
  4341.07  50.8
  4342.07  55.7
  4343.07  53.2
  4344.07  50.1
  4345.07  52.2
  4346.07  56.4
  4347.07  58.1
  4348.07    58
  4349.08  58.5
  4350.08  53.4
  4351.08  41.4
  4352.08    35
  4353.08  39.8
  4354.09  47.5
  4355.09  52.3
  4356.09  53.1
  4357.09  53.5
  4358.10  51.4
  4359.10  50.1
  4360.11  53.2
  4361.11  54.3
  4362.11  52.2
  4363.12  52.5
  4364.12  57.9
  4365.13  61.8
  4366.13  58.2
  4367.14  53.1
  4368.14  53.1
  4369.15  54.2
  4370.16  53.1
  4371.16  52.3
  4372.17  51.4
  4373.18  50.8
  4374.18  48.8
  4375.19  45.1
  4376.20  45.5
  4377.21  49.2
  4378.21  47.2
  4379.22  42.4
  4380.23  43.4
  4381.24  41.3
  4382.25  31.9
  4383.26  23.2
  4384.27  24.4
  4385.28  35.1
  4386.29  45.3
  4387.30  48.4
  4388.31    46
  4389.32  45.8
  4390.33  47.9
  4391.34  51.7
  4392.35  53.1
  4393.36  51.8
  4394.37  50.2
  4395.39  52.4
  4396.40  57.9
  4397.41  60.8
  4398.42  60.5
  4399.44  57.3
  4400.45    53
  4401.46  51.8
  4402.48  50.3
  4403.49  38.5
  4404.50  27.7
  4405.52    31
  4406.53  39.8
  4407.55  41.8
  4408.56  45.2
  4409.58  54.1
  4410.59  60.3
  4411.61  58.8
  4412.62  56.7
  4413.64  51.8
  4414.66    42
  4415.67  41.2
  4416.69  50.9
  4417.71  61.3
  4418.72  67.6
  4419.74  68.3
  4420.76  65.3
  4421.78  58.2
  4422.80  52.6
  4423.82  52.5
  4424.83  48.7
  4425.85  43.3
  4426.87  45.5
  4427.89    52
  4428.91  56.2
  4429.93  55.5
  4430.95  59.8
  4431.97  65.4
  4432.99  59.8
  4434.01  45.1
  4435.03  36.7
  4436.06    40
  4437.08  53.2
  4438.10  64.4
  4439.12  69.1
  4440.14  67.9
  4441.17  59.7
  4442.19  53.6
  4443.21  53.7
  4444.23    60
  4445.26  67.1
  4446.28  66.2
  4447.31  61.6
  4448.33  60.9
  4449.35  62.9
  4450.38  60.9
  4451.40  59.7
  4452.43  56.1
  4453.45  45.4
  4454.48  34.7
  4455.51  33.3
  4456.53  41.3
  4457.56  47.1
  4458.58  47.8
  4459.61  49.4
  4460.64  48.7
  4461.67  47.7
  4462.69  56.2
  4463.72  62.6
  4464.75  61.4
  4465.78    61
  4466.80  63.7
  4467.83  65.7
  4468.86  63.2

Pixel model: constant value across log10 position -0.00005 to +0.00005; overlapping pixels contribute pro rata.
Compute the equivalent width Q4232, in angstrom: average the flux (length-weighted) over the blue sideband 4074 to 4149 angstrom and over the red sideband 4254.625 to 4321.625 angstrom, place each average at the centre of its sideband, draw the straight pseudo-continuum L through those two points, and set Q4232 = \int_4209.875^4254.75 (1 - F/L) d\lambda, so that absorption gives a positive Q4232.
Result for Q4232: 8.73 angstrom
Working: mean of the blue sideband 33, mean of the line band 27.4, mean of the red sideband 34.5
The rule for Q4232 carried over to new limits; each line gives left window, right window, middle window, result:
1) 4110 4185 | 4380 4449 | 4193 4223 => 3.9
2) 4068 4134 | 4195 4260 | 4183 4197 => -2.4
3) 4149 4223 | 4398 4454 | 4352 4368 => -1.1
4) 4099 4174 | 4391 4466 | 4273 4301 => 7.3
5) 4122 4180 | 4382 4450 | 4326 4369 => -3.8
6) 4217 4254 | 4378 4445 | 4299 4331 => -2.0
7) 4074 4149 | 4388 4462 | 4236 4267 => 6.5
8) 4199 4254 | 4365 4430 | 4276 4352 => -3.7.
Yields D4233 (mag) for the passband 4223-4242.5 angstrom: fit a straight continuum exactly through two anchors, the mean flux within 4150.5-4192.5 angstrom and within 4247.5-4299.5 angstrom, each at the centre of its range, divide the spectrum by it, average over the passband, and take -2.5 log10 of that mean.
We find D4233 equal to 0.45 mag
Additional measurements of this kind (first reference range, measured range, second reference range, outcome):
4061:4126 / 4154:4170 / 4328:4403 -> -0.03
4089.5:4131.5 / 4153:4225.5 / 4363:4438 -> 0.13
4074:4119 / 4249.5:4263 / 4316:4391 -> 0.47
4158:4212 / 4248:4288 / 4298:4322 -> 0.17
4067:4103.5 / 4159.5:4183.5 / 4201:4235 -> -0.24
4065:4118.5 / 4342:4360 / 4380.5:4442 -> -0.09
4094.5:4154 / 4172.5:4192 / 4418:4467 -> 0.06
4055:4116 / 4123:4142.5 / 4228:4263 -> -0.09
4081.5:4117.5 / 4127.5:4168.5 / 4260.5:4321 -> 0.01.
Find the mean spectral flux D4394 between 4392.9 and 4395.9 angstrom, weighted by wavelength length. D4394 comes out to 51.4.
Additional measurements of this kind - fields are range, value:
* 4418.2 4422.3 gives 64.8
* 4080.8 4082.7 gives 35.8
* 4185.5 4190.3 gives 32.9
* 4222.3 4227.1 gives 10.1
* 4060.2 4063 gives 24.7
